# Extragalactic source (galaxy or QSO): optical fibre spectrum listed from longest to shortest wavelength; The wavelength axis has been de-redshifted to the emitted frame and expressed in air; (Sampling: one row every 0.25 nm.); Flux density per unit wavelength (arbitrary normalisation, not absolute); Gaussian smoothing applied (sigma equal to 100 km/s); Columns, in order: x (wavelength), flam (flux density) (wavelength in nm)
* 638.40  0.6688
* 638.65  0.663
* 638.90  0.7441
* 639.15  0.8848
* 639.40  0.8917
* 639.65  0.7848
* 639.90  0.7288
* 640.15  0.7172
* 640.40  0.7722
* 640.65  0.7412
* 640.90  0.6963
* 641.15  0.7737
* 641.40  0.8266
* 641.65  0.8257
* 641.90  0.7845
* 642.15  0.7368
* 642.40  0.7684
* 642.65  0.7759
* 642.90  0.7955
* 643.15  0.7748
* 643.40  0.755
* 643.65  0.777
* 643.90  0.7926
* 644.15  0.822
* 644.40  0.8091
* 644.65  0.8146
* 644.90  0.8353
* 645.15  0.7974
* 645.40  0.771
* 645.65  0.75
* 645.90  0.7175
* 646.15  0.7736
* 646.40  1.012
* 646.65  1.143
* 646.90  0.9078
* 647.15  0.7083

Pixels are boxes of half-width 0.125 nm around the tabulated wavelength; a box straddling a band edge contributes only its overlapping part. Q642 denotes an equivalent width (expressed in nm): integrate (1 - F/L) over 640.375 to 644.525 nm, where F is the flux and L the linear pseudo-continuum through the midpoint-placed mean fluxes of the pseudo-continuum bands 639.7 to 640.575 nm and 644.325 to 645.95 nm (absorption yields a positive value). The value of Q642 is -0.08 nm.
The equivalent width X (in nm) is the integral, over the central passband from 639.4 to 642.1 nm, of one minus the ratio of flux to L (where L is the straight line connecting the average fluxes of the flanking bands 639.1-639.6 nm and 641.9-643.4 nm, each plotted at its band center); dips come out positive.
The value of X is 0.19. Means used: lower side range 0.873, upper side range 0.77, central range 0.77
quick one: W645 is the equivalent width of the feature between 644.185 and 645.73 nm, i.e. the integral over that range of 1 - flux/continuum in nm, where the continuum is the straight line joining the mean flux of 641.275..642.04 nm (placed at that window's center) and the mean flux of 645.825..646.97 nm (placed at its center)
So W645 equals 0.151 nm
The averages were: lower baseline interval 0.811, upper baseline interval 0.919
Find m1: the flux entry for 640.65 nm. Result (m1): 0.7412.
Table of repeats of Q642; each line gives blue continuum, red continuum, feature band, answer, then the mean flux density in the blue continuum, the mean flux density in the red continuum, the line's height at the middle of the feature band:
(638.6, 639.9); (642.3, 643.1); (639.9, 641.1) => 0.08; 0.795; 0.78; 0.789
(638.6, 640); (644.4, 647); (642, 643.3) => 0.08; 0.79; 0.85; 0.821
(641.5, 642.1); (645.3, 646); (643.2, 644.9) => -0.07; 0.797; 0.746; 0.768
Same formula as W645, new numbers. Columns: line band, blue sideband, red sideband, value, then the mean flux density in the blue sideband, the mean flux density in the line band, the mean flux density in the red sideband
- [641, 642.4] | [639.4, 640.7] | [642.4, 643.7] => -0.03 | 0.763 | 0.786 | 0.775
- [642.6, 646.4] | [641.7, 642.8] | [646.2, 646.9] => 0.44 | 0.771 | 0.792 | 1.01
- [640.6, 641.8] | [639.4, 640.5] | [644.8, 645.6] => 0.00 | 0.766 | 0.775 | 0.795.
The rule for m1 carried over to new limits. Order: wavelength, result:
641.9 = 0.7845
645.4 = 0.771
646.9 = 0.9078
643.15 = 0.7748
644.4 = 0.8091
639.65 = 0.7848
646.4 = 1.012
